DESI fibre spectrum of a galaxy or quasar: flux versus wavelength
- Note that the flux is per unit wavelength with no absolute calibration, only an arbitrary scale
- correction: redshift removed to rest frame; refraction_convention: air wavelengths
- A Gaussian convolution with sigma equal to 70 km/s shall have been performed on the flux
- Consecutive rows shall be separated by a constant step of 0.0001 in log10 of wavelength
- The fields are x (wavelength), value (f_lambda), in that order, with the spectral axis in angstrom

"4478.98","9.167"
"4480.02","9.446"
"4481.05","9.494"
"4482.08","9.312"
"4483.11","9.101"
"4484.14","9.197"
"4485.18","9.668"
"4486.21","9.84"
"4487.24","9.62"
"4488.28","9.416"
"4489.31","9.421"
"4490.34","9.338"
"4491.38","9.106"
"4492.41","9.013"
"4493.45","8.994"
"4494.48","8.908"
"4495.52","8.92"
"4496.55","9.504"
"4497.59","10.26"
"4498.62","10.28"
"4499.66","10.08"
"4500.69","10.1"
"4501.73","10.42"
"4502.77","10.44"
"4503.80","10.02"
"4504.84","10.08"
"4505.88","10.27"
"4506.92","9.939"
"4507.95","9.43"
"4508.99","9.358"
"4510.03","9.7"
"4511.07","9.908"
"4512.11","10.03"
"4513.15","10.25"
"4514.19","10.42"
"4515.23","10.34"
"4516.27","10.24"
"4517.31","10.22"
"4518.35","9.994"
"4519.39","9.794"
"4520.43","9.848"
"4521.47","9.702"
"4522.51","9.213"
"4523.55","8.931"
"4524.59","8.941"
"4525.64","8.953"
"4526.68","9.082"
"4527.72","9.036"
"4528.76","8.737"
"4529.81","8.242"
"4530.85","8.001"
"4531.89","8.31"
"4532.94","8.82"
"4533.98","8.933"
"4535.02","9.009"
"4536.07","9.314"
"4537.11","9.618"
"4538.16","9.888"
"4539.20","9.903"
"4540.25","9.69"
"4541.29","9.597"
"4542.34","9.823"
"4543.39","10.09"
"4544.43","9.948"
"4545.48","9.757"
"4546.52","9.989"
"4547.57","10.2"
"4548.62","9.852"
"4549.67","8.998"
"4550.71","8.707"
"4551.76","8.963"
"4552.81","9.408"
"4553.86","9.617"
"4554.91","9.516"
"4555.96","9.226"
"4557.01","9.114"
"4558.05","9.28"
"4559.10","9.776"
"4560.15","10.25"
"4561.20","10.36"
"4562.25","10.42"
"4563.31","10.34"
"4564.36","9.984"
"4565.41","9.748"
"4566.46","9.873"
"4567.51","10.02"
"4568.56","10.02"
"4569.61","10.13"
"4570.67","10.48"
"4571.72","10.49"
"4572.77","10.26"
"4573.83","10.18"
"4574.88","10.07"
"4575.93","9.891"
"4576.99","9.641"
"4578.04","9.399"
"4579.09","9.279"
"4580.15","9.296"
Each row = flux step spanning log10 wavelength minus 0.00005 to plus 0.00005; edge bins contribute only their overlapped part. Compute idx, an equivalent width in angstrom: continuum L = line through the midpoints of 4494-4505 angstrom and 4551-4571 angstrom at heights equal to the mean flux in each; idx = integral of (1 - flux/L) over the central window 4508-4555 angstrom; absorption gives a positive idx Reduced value 1.7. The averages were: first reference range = 9.91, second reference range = 9.79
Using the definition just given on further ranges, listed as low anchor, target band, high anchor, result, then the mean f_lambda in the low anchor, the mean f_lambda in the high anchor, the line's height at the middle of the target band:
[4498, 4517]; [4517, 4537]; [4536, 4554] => 1.5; 10.1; 9.64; 9.85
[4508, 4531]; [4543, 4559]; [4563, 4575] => 0.6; 9.52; 10.1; 9.91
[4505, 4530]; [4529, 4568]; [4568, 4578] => 1.4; 9.63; 10.1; 9.89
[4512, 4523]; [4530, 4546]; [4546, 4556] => 0.5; 10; 9.45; 9.67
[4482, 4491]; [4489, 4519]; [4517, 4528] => -1.3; 9.43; 9.42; 9.43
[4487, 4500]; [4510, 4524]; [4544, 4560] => -0.7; 9.44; 9.51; 9.46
